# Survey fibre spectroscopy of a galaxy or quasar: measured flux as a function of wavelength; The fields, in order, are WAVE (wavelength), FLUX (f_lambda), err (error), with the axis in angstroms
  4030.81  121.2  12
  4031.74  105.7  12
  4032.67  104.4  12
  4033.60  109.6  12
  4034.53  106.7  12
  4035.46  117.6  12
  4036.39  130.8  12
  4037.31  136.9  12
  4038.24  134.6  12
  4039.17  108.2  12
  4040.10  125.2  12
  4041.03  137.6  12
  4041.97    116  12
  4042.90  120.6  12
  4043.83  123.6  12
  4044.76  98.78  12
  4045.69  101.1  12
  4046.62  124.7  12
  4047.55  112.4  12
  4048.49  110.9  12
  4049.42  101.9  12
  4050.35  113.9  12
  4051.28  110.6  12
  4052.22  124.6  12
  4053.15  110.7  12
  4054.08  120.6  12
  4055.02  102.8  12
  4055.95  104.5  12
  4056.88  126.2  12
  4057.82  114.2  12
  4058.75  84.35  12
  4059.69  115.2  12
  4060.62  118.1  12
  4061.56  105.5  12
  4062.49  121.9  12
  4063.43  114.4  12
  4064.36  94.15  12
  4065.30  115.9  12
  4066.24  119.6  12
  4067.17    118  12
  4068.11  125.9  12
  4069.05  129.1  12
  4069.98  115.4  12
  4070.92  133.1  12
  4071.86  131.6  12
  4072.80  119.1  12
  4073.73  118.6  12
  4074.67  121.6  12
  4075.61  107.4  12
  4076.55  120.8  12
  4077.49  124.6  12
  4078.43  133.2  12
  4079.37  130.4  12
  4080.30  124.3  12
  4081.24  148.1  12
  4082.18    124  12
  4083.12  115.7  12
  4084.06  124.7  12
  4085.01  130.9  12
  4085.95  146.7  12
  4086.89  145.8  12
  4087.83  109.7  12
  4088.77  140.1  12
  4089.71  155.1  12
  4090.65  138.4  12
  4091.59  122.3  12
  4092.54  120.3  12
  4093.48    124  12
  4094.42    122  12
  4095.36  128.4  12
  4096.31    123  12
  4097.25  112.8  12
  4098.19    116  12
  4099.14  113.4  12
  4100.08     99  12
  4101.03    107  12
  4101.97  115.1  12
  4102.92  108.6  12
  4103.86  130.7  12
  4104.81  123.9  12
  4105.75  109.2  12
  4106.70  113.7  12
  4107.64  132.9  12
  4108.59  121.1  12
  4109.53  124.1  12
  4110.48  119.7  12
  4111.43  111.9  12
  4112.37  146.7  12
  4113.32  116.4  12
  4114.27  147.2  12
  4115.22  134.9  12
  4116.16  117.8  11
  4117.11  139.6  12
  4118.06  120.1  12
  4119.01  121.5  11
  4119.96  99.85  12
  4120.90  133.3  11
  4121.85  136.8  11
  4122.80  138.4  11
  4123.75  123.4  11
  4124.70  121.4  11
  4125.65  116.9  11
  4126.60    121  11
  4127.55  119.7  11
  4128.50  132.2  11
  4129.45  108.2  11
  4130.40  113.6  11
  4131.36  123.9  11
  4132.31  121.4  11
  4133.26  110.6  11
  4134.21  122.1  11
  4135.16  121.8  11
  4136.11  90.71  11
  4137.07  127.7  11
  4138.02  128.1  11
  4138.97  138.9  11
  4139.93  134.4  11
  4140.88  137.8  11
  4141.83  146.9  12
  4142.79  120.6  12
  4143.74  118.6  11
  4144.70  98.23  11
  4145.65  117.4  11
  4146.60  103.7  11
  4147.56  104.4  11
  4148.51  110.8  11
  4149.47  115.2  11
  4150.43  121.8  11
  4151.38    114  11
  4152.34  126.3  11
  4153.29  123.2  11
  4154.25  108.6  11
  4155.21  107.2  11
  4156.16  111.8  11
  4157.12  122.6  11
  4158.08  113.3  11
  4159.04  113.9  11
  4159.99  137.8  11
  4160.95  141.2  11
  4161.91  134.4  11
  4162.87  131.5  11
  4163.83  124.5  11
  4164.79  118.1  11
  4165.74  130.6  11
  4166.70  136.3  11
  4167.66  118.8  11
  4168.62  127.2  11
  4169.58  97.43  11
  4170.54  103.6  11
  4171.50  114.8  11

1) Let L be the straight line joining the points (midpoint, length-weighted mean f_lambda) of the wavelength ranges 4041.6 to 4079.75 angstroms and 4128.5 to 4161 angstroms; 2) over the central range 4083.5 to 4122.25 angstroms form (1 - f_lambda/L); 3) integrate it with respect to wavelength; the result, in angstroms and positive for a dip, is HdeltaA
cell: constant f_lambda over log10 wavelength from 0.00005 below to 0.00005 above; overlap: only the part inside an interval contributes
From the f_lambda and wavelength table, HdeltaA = -2.26 angstroms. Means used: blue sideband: 116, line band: 124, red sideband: 119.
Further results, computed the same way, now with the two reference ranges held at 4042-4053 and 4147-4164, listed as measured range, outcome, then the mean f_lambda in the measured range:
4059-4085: -1.4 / 121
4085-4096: -1.5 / 132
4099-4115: -0.5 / 120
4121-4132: -0.5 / 123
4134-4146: -0.5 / 123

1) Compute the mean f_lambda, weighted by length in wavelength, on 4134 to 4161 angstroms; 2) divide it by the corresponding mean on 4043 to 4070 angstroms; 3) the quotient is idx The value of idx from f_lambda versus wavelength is 1.1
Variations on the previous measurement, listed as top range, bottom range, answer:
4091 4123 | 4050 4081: 1.04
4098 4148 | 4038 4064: 1.06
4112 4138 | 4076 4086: 0.96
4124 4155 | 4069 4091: 0.93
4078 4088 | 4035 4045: 1.06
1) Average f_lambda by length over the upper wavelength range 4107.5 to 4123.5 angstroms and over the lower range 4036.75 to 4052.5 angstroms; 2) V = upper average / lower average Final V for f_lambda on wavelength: 1.08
